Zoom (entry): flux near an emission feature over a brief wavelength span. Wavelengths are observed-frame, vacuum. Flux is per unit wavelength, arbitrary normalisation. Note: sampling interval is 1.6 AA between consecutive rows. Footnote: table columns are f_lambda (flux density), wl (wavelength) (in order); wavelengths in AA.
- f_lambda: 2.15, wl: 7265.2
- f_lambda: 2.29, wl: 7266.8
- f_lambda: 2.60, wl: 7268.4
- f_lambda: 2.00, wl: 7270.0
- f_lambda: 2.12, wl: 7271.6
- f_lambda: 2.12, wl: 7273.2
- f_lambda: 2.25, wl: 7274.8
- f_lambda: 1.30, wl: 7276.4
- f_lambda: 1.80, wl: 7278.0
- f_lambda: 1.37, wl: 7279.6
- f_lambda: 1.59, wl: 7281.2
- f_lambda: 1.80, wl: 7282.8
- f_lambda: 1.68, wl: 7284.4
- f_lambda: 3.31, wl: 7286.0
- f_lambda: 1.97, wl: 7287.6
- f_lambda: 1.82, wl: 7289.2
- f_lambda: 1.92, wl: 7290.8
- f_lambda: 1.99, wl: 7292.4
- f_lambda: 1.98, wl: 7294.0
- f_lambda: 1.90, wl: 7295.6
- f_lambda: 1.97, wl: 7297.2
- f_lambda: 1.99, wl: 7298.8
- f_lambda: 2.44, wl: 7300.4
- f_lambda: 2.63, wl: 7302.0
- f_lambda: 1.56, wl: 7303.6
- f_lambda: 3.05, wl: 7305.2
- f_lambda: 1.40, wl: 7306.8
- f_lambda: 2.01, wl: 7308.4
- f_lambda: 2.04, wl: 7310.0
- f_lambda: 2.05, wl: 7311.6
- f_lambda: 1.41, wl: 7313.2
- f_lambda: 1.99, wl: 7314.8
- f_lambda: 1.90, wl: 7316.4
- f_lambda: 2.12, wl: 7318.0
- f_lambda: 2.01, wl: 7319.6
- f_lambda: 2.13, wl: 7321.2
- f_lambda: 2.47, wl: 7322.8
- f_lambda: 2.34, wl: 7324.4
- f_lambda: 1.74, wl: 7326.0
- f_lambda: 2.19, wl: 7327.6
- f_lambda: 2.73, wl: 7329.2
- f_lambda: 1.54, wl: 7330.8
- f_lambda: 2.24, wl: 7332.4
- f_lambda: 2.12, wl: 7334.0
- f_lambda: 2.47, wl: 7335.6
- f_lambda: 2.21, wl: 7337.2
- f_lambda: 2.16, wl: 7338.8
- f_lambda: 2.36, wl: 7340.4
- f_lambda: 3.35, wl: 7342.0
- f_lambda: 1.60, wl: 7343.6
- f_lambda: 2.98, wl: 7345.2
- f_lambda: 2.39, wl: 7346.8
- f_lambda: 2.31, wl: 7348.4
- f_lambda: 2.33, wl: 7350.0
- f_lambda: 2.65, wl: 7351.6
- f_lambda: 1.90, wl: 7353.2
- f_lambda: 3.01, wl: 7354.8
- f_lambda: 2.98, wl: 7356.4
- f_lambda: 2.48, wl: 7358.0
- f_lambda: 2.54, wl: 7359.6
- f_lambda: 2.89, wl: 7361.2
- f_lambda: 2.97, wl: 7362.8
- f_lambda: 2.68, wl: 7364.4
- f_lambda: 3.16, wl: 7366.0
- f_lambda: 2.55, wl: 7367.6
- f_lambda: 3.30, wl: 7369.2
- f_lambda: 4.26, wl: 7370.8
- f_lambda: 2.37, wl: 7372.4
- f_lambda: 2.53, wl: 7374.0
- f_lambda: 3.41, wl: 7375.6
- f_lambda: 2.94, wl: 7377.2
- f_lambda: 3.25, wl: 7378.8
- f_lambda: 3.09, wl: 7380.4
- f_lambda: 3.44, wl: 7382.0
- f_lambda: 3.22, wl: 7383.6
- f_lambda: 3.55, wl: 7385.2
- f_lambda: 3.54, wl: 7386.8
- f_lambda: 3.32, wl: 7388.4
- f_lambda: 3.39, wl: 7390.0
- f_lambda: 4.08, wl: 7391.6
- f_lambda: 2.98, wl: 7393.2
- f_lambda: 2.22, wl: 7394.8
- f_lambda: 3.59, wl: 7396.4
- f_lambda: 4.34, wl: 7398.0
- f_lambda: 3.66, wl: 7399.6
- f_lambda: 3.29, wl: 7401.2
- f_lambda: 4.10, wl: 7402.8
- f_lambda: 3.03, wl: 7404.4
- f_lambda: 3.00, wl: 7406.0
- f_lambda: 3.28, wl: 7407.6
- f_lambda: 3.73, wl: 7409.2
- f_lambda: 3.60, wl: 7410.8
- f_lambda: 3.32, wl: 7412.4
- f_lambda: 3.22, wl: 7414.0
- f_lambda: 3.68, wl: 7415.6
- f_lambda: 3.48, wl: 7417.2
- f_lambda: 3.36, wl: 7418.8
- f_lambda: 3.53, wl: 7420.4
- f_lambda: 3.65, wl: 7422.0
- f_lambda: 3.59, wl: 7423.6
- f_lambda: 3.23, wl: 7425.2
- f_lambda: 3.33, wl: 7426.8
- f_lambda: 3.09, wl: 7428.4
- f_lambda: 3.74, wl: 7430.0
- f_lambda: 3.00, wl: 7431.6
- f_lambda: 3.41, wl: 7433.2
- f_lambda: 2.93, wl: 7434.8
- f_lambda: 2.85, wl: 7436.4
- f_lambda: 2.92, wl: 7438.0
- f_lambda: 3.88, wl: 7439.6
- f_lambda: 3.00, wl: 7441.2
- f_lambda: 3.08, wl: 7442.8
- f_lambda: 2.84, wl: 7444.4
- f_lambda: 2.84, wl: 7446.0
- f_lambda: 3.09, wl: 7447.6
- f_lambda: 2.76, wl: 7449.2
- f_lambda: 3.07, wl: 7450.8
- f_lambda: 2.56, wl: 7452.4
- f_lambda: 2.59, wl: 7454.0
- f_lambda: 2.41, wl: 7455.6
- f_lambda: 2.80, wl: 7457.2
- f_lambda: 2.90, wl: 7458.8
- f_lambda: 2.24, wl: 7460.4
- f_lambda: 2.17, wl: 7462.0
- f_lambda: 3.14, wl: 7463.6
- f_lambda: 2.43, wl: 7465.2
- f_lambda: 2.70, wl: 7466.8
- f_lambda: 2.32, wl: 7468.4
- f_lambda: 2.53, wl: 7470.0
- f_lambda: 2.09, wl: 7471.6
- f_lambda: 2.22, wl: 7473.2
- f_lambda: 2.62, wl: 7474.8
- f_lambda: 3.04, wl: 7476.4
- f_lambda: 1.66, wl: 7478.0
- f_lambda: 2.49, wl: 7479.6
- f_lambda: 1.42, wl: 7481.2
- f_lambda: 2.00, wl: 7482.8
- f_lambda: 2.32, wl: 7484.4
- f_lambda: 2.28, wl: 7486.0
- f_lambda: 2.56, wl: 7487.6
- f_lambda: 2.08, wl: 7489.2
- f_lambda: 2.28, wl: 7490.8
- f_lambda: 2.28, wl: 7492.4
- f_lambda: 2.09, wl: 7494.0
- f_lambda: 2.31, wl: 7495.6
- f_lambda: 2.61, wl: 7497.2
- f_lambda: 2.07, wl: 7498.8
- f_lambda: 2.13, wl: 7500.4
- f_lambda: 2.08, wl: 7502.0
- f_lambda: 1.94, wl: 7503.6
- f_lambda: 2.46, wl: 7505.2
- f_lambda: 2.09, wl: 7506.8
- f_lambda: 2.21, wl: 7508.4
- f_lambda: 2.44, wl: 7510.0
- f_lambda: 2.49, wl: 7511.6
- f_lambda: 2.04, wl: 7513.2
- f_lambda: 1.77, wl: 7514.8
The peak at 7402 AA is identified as Mg II 2798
